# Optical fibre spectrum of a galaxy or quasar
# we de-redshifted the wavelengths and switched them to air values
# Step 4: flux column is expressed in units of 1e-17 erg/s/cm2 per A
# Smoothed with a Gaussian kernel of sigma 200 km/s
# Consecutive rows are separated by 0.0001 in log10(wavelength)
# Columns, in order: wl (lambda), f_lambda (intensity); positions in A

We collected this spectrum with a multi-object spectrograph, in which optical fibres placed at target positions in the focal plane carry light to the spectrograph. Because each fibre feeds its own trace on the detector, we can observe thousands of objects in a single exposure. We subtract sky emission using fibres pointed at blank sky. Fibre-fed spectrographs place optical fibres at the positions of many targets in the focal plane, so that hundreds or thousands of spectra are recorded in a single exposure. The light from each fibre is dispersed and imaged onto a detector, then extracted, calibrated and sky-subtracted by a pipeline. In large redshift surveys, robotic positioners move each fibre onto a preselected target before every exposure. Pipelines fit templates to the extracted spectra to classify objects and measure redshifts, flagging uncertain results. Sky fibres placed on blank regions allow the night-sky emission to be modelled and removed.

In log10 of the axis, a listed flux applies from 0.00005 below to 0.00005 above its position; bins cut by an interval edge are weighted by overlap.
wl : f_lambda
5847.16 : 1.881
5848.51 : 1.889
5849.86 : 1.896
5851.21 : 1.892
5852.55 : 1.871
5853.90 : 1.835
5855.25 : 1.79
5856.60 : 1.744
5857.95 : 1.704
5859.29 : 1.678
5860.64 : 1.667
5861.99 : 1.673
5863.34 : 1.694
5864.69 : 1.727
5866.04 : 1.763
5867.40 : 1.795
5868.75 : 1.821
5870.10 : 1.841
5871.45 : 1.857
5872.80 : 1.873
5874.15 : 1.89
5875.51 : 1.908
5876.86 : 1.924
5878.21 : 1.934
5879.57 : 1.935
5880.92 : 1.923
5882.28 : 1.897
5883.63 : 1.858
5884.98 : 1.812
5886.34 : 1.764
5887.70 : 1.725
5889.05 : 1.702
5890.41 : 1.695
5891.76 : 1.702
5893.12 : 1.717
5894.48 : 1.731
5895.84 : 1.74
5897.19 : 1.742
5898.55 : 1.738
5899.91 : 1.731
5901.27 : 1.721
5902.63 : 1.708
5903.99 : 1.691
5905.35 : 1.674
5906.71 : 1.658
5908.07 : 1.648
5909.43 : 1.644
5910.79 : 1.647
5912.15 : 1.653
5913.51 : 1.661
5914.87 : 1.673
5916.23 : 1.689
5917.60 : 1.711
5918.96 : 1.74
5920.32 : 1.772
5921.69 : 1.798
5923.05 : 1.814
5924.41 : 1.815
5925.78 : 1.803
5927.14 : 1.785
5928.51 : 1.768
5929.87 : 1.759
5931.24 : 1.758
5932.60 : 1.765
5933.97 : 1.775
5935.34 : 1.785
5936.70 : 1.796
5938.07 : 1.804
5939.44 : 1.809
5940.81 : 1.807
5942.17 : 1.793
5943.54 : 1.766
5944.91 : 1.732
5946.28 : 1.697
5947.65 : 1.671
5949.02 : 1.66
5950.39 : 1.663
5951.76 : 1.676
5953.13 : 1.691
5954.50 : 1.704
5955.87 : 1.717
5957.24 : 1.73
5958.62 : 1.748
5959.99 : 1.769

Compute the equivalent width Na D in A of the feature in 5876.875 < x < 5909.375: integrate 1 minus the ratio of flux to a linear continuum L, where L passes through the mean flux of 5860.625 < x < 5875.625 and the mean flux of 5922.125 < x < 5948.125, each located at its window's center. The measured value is 0.5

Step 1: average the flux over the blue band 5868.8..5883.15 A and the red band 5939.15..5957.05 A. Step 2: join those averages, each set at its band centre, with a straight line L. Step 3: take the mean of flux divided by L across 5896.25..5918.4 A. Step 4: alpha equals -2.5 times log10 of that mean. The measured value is 0.08 mag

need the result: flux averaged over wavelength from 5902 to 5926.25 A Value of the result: 1.71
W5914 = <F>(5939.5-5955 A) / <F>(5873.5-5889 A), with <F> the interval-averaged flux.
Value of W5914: 0.92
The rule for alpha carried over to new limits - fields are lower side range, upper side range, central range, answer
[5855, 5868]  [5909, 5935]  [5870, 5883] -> -0.105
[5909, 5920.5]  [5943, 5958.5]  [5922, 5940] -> -0.059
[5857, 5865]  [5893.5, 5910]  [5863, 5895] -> -0.072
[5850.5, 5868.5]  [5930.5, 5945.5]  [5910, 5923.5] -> 0.038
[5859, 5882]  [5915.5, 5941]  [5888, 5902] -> 0.049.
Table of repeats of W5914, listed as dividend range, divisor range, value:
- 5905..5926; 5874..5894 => 0.94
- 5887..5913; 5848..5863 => 0.95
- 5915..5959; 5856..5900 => 0.98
